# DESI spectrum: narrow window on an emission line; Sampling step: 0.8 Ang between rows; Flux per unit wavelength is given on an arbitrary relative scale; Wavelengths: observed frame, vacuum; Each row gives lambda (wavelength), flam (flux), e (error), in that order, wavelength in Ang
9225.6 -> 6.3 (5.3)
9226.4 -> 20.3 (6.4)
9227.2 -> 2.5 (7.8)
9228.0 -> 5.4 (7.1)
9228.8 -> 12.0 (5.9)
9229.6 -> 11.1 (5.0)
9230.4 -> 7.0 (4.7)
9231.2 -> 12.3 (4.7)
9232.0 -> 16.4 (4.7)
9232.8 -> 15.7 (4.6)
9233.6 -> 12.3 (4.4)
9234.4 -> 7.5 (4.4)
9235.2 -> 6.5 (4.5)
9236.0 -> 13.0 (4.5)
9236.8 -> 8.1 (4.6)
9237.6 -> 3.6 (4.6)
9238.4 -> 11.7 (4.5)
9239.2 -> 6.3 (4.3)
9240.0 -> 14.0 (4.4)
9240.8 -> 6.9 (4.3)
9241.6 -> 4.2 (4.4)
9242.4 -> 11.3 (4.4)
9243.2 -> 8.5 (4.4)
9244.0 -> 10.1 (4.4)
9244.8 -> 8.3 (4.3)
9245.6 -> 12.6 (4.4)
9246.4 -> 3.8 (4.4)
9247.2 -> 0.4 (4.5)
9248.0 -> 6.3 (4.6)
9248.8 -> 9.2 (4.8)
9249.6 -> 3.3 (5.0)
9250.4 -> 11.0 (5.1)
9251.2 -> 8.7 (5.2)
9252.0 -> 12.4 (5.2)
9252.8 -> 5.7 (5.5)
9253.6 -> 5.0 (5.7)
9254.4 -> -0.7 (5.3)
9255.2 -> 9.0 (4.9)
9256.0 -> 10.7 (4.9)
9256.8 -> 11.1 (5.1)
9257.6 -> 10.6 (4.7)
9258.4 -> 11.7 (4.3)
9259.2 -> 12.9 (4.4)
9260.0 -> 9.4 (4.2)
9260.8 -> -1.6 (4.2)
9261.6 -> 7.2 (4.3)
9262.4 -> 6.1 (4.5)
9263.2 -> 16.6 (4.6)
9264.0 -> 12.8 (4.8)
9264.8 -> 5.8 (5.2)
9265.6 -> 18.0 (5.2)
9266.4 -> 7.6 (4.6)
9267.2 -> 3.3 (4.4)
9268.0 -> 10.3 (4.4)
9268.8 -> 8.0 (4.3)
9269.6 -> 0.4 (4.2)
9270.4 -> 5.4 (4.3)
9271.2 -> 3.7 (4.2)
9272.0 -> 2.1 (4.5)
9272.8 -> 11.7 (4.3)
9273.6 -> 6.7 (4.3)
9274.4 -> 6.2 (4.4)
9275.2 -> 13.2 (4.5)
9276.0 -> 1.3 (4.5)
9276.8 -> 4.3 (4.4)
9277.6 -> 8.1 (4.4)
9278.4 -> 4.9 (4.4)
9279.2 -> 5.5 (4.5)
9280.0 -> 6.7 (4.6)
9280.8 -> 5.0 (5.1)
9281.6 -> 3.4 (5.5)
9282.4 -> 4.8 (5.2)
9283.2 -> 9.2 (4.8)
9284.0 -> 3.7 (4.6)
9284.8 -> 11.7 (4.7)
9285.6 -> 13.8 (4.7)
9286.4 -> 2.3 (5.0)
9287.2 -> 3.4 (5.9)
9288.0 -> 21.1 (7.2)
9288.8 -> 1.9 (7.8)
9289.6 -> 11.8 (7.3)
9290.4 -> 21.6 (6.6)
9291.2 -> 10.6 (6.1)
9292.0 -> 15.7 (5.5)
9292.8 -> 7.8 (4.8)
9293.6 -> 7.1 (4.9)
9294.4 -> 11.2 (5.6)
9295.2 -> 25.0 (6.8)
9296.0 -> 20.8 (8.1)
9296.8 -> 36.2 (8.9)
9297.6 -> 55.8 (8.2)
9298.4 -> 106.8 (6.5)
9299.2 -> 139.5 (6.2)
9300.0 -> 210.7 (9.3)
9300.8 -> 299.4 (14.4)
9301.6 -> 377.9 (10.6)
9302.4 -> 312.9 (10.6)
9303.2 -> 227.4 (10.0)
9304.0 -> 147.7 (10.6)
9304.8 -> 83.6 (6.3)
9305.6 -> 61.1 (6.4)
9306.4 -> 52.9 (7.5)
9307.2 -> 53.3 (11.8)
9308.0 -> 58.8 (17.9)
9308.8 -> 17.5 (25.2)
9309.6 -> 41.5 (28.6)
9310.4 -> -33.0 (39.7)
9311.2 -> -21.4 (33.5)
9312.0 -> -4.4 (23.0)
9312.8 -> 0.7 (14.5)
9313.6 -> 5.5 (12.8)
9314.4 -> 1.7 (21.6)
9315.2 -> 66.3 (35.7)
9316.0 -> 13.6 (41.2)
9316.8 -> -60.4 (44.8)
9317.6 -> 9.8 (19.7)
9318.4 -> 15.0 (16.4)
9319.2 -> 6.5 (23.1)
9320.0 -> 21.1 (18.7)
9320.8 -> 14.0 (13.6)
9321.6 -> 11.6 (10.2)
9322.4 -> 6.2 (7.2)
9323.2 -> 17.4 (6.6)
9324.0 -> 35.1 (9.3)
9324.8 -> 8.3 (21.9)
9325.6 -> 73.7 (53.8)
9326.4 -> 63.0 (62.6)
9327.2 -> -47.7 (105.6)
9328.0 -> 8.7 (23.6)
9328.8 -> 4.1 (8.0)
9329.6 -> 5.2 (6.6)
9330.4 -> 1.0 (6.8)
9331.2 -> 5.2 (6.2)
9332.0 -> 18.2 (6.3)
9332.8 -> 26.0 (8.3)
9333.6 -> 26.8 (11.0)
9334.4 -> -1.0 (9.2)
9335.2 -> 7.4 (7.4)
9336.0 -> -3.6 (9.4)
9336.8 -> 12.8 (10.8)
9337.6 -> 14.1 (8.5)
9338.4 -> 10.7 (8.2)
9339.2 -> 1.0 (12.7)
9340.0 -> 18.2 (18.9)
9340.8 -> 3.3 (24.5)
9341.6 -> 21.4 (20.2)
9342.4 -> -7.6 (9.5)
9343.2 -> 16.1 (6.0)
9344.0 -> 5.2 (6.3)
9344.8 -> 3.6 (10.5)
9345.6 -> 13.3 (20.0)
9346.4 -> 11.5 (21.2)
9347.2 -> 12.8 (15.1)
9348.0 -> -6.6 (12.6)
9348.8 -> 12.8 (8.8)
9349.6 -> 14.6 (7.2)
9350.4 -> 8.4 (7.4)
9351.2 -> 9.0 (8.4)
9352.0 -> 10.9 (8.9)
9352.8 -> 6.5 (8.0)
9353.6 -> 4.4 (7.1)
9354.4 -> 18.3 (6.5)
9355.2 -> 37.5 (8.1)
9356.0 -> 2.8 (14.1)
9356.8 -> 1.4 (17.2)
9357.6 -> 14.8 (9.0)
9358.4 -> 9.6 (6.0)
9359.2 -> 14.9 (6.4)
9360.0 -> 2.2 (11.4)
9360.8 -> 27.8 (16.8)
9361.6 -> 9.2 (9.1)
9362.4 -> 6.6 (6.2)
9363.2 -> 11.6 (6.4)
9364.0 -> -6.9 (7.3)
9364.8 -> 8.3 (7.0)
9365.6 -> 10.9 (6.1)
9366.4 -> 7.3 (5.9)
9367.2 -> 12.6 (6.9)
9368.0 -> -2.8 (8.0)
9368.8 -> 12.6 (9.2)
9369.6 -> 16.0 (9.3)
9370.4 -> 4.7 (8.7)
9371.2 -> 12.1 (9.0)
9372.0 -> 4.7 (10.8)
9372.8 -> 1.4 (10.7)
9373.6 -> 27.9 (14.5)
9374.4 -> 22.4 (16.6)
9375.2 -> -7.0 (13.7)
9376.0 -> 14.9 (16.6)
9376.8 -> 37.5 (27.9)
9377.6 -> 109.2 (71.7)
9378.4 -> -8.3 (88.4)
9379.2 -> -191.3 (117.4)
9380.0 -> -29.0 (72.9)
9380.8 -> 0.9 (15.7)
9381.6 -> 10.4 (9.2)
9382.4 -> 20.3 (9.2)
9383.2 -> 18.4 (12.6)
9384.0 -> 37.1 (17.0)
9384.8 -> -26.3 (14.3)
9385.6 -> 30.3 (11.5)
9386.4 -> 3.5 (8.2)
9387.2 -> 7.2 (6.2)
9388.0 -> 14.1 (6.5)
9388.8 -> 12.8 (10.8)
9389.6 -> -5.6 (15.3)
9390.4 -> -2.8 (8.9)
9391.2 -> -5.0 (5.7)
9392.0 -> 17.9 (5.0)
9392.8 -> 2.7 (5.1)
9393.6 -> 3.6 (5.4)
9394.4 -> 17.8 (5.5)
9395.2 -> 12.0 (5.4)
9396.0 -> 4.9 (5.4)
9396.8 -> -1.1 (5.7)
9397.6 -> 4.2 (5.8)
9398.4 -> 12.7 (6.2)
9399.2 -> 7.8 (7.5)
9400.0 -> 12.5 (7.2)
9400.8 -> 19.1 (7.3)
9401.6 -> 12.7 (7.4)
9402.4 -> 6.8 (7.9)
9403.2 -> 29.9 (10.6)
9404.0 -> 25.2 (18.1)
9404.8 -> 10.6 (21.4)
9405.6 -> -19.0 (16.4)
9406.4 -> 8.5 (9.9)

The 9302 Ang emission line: [O III] 5007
